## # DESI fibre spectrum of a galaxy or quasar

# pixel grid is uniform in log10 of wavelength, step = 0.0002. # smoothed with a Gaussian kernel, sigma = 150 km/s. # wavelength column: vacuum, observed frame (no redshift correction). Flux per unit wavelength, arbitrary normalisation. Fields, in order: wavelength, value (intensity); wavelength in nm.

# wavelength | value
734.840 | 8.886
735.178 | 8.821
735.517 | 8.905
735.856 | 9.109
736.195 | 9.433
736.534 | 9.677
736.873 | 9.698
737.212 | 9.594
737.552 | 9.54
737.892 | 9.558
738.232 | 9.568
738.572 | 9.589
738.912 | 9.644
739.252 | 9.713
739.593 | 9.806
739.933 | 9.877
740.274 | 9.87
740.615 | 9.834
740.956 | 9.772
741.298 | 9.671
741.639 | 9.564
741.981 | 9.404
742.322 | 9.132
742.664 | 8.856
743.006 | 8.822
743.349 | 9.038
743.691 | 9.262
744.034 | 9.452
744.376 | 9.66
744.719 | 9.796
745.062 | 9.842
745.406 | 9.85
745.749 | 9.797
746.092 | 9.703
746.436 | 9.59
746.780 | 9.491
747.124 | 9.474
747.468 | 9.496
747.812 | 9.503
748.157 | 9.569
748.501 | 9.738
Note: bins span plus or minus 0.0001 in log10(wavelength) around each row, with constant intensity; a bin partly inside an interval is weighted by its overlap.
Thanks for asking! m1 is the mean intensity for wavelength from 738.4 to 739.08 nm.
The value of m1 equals 9.62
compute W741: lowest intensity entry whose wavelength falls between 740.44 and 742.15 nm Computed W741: 9.404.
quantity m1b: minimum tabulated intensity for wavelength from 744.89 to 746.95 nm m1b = 9.491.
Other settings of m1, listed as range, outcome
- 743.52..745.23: 9.6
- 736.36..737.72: 9.63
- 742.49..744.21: 9.09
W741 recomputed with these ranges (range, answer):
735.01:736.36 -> 8.821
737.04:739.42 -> 9.54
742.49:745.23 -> 8.822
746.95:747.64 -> 9.474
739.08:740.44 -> 9.713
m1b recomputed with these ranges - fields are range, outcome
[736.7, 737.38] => 9.594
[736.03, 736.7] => 9.433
